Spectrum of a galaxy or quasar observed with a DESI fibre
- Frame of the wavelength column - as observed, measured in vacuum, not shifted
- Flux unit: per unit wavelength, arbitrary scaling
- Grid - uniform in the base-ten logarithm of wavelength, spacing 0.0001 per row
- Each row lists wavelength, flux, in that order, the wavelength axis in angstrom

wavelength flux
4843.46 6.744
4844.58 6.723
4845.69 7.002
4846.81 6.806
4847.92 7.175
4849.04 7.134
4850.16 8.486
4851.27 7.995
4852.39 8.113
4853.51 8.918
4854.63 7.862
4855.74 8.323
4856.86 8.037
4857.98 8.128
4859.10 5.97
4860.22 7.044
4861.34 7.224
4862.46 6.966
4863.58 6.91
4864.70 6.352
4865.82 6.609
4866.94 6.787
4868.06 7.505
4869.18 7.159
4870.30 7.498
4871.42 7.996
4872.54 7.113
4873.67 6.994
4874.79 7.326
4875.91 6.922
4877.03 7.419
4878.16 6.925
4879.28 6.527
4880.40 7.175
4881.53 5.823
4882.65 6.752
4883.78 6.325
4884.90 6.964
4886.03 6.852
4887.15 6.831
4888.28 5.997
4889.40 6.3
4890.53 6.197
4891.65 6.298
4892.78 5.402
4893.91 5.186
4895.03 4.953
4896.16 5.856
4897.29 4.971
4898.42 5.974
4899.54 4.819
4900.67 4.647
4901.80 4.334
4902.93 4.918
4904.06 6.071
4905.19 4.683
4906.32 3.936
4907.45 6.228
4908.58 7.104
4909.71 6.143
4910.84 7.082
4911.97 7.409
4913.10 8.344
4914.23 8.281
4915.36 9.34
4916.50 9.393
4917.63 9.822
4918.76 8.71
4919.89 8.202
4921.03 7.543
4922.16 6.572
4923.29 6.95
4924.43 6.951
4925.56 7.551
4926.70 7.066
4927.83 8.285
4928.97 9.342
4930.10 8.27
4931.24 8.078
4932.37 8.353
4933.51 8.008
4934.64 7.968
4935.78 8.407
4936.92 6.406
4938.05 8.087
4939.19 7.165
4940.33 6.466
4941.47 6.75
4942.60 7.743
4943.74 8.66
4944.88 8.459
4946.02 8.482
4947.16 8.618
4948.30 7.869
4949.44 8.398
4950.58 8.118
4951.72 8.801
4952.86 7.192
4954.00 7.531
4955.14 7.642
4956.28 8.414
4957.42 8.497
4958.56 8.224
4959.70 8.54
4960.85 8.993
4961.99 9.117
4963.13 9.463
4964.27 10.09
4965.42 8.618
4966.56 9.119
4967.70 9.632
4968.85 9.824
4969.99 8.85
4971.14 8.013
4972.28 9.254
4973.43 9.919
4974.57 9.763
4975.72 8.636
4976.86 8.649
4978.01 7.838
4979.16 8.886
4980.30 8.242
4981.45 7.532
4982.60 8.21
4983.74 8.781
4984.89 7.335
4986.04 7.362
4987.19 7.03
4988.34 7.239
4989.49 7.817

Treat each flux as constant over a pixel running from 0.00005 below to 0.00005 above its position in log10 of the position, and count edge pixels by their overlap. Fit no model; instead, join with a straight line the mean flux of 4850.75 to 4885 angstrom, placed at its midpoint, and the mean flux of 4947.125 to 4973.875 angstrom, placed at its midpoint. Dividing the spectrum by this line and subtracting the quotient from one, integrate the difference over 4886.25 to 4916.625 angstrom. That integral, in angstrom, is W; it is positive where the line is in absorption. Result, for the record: 6.4 angstrom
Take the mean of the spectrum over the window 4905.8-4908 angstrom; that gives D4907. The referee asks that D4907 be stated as 5.1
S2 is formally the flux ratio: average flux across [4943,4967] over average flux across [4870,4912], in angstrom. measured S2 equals 1.4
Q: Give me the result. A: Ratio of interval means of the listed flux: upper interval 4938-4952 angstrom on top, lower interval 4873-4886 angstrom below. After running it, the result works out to 1.16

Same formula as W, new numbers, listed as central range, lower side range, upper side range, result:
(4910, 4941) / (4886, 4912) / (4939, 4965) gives -4.35 angstrom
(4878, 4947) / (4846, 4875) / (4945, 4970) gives 9.47 angstrom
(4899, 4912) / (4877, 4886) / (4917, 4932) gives 3.29 angstrom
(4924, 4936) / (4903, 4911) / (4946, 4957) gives -1.81 angstrom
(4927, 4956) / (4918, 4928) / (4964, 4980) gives 0.52 angstrom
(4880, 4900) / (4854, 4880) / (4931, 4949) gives 3.70 angstrom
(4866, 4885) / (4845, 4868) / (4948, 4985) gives 1.49 angstrom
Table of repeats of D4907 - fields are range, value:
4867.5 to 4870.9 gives 7.4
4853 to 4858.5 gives 8.25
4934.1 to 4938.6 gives 7.71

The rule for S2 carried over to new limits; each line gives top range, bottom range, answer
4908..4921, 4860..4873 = 1.15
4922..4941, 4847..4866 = 1.02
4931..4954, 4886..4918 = 1.25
